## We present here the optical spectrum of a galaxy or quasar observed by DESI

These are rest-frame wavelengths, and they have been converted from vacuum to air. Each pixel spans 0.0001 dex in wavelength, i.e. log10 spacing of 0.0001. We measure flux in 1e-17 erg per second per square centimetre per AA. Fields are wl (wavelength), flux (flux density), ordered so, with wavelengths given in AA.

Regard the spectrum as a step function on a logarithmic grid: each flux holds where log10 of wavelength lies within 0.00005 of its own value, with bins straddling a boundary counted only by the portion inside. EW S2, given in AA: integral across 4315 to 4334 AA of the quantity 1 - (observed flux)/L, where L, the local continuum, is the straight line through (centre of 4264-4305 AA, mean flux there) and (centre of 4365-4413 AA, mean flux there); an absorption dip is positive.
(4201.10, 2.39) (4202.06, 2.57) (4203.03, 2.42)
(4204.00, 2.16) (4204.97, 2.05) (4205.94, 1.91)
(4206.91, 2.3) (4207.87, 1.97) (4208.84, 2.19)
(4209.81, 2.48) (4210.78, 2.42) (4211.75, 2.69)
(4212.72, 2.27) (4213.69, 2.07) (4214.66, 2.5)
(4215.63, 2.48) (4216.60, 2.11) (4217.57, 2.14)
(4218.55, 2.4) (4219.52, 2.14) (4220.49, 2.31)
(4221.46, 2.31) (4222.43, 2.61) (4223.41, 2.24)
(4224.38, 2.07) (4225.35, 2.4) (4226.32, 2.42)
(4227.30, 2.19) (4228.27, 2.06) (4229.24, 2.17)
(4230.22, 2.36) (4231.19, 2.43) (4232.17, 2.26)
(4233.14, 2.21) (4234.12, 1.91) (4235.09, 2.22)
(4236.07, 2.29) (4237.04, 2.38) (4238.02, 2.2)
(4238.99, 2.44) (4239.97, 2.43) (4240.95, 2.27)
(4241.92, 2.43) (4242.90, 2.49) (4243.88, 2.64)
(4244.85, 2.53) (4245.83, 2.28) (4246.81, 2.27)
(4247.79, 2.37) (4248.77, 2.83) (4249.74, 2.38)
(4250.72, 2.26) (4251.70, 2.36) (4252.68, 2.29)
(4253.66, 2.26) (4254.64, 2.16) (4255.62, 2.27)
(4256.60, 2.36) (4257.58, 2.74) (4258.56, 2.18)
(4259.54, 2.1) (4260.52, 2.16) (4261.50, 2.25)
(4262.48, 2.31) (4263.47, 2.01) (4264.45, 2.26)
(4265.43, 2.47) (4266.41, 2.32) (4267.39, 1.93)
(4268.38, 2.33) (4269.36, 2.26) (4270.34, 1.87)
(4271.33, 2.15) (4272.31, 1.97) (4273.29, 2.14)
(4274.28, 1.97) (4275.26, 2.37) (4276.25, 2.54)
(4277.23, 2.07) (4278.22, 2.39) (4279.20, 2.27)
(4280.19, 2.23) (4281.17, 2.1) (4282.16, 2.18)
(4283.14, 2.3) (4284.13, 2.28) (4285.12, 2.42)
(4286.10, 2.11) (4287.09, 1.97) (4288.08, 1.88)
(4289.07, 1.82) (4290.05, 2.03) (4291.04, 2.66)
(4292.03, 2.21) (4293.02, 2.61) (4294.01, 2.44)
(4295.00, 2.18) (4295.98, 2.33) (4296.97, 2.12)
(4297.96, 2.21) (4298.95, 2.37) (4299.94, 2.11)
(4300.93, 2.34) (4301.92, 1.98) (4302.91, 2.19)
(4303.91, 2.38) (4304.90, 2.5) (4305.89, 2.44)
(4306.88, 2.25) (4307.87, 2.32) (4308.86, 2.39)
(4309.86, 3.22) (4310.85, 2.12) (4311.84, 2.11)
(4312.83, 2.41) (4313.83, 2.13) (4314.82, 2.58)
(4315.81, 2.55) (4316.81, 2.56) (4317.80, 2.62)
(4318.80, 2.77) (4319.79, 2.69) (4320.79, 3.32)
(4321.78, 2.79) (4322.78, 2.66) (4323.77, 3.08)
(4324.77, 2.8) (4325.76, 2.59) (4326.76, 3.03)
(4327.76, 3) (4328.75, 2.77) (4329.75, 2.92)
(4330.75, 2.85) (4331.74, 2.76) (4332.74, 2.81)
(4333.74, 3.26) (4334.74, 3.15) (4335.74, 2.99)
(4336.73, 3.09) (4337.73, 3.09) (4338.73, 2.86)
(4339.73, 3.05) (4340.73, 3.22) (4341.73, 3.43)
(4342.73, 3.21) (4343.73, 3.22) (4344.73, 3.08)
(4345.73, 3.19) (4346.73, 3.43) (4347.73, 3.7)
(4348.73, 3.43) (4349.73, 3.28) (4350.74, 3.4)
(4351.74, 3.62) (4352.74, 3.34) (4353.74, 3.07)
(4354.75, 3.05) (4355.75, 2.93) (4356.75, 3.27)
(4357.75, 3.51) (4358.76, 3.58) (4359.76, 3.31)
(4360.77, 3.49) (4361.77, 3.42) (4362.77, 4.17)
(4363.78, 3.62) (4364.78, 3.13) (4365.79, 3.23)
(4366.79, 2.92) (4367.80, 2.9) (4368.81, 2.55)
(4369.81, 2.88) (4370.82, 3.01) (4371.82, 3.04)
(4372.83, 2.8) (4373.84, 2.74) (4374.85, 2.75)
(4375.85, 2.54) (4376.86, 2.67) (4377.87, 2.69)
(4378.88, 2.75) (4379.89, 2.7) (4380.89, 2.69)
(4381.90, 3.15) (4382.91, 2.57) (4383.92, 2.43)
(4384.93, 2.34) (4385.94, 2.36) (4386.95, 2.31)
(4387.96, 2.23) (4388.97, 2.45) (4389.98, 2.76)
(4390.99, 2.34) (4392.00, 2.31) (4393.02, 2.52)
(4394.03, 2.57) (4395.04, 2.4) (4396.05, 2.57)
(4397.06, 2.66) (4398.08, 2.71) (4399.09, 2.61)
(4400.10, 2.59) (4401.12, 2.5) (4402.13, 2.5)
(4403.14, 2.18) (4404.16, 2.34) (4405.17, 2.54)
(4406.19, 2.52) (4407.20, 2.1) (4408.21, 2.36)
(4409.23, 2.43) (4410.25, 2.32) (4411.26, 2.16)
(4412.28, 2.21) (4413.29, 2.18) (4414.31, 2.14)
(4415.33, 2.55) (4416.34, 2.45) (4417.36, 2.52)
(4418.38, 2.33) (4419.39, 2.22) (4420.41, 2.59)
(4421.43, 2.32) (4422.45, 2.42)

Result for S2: -3.79 AA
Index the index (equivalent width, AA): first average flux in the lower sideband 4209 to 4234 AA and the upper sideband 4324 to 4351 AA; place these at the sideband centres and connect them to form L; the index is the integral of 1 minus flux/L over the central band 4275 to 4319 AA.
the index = 7.9 AA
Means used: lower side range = 2.3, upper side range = 3.09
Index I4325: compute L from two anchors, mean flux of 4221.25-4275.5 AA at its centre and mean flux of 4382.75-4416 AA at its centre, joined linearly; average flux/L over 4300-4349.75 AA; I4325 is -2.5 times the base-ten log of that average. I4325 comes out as -0.19 mag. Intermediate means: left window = 2.28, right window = 2.42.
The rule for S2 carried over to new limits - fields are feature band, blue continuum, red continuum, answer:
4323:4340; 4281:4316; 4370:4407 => -3.9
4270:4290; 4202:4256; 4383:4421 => 1.6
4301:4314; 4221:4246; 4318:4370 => 2.3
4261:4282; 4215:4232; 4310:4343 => 2.8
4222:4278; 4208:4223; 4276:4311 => 0.6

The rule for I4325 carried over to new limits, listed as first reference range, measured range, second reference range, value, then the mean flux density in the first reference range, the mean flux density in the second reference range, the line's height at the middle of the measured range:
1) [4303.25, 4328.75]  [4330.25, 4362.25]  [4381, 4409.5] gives -0.249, 2.61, 2.48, 2.56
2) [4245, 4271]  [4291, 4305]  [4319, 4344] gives 0.163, 2.28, 2.98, 2.66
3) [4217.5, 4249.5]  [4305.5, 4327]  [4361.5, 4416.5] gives -0.051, 2.33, 2.63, 2.49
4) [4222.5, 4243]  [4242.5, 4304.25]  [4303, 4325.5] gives 0.077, 2.28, 2.57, 2.43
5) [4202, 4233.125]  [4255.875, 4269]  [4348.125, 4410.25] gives 0.076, 2.28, 2.81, 2.43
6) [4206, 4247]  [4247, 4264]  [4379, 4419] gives 0.009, 2.31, 2.45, 2.33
